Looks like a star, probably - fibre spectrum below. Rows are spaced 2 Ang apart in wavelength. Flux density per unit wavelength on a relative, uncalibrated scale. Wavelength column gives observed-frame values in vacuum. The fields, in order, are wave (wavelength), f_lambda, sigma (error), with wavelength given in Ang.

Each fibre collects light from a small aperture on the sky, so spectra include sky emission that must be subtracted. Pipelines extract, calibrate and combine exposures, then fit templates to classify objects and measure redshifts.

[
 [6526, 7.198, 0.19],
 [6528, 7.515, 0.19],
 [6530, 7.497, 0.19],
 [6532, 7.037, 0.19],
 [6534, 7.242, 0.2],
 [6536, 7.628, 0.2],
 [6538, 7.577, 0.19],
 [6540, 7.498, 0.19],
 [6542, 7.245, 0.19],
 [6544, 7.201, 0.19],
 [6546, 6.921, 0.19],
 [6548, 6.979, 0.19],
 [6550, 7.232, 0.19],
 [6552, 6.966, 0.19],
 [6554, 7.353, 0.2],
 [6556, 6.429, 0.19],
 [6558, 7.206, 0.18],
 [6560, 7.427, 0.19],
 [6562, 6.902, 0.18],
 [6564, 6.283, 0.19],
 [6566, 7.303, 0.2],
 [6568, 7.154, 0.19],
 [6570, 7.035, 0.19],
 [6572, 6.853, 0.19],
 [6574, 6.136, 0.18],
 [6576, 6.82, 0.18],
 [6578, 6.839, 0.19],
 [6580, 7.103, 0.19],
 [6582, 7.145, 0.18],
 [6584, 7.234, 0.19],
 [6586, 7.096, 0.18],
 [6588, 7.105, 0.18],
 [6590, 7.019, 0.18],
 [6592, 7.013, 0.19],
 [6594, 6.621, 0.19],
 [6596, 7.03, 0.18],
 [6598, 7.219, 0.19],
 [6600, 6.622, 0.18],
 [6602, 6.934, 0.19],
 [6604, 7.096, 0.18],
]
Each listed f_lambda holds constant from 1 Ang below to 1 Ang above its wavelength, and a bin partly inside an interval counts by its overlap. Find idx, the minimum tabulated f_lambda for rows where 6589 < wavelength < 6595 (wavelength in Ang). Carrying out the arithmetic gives 6.621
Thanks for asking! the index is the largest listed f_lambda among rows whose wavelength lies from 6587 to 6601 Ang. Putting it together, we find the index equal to 7.219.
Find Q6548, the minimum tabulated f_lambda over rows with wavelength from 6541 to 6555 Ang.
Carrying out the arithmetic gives 6.921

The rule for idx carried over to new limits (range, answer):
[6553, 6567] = 6.283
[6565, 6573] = 6.853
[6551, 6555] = 6.966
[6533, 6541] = 7.242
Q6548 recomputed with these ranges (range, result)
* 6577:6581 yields 6.839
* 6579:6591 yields 7.019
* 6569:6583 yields 6.136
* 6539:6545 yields 7.201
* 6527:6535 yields 7.037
